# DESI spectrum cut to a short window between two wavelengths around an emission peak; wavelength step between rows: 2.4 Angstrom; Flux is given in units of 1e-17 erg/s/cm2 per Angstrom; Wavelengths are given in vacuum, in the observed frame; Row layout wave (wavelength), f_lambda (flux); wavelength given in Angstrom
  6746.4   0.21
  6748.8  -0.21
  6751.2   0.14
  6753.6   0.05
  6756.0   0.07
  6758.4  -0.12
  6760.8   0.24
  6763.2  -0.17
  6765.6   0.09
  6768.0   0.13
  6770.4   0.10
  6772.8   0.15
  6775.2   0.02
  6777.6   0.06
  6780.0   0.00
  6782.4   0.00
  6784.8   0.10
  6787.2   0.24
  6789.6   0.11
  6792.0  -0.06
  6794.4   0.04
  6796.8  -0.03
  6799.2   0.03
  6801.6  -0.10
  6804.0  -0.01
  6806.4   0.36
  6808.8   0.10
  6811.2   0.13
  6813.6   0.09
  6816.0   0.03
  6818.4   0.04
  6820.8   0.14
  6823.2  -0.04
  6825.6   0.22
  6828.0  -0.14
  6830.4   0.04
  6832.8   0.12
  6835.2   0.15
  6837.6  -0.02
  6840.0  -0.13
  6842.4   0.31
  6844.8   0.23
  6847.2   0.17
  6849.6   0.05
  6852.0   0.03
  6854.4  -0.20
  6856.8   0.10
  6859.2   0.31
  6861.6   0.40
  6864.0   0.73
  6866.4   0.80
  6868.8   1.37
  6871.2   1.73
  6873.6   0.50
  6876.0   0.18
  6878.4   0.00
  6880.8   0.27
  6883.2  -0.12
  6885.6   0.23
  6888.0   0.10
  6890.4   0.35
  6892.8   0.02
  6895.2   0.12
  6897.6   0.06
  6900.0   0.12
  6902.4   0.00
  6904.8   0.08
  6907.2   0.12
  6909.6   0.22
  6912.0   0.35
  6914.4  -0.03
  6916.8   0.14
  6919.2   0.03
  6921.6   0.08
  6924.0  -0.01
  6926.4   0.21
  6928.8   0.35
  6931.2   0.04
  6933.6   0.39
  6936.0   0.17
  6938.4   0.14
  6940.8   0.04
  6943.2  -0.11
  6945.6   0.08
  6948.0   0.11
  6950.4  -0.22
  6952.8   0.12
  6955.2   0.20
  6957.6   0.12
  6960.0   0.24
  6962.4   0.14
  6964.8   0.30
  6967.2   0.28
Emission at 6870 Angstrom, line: [O II] 3727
